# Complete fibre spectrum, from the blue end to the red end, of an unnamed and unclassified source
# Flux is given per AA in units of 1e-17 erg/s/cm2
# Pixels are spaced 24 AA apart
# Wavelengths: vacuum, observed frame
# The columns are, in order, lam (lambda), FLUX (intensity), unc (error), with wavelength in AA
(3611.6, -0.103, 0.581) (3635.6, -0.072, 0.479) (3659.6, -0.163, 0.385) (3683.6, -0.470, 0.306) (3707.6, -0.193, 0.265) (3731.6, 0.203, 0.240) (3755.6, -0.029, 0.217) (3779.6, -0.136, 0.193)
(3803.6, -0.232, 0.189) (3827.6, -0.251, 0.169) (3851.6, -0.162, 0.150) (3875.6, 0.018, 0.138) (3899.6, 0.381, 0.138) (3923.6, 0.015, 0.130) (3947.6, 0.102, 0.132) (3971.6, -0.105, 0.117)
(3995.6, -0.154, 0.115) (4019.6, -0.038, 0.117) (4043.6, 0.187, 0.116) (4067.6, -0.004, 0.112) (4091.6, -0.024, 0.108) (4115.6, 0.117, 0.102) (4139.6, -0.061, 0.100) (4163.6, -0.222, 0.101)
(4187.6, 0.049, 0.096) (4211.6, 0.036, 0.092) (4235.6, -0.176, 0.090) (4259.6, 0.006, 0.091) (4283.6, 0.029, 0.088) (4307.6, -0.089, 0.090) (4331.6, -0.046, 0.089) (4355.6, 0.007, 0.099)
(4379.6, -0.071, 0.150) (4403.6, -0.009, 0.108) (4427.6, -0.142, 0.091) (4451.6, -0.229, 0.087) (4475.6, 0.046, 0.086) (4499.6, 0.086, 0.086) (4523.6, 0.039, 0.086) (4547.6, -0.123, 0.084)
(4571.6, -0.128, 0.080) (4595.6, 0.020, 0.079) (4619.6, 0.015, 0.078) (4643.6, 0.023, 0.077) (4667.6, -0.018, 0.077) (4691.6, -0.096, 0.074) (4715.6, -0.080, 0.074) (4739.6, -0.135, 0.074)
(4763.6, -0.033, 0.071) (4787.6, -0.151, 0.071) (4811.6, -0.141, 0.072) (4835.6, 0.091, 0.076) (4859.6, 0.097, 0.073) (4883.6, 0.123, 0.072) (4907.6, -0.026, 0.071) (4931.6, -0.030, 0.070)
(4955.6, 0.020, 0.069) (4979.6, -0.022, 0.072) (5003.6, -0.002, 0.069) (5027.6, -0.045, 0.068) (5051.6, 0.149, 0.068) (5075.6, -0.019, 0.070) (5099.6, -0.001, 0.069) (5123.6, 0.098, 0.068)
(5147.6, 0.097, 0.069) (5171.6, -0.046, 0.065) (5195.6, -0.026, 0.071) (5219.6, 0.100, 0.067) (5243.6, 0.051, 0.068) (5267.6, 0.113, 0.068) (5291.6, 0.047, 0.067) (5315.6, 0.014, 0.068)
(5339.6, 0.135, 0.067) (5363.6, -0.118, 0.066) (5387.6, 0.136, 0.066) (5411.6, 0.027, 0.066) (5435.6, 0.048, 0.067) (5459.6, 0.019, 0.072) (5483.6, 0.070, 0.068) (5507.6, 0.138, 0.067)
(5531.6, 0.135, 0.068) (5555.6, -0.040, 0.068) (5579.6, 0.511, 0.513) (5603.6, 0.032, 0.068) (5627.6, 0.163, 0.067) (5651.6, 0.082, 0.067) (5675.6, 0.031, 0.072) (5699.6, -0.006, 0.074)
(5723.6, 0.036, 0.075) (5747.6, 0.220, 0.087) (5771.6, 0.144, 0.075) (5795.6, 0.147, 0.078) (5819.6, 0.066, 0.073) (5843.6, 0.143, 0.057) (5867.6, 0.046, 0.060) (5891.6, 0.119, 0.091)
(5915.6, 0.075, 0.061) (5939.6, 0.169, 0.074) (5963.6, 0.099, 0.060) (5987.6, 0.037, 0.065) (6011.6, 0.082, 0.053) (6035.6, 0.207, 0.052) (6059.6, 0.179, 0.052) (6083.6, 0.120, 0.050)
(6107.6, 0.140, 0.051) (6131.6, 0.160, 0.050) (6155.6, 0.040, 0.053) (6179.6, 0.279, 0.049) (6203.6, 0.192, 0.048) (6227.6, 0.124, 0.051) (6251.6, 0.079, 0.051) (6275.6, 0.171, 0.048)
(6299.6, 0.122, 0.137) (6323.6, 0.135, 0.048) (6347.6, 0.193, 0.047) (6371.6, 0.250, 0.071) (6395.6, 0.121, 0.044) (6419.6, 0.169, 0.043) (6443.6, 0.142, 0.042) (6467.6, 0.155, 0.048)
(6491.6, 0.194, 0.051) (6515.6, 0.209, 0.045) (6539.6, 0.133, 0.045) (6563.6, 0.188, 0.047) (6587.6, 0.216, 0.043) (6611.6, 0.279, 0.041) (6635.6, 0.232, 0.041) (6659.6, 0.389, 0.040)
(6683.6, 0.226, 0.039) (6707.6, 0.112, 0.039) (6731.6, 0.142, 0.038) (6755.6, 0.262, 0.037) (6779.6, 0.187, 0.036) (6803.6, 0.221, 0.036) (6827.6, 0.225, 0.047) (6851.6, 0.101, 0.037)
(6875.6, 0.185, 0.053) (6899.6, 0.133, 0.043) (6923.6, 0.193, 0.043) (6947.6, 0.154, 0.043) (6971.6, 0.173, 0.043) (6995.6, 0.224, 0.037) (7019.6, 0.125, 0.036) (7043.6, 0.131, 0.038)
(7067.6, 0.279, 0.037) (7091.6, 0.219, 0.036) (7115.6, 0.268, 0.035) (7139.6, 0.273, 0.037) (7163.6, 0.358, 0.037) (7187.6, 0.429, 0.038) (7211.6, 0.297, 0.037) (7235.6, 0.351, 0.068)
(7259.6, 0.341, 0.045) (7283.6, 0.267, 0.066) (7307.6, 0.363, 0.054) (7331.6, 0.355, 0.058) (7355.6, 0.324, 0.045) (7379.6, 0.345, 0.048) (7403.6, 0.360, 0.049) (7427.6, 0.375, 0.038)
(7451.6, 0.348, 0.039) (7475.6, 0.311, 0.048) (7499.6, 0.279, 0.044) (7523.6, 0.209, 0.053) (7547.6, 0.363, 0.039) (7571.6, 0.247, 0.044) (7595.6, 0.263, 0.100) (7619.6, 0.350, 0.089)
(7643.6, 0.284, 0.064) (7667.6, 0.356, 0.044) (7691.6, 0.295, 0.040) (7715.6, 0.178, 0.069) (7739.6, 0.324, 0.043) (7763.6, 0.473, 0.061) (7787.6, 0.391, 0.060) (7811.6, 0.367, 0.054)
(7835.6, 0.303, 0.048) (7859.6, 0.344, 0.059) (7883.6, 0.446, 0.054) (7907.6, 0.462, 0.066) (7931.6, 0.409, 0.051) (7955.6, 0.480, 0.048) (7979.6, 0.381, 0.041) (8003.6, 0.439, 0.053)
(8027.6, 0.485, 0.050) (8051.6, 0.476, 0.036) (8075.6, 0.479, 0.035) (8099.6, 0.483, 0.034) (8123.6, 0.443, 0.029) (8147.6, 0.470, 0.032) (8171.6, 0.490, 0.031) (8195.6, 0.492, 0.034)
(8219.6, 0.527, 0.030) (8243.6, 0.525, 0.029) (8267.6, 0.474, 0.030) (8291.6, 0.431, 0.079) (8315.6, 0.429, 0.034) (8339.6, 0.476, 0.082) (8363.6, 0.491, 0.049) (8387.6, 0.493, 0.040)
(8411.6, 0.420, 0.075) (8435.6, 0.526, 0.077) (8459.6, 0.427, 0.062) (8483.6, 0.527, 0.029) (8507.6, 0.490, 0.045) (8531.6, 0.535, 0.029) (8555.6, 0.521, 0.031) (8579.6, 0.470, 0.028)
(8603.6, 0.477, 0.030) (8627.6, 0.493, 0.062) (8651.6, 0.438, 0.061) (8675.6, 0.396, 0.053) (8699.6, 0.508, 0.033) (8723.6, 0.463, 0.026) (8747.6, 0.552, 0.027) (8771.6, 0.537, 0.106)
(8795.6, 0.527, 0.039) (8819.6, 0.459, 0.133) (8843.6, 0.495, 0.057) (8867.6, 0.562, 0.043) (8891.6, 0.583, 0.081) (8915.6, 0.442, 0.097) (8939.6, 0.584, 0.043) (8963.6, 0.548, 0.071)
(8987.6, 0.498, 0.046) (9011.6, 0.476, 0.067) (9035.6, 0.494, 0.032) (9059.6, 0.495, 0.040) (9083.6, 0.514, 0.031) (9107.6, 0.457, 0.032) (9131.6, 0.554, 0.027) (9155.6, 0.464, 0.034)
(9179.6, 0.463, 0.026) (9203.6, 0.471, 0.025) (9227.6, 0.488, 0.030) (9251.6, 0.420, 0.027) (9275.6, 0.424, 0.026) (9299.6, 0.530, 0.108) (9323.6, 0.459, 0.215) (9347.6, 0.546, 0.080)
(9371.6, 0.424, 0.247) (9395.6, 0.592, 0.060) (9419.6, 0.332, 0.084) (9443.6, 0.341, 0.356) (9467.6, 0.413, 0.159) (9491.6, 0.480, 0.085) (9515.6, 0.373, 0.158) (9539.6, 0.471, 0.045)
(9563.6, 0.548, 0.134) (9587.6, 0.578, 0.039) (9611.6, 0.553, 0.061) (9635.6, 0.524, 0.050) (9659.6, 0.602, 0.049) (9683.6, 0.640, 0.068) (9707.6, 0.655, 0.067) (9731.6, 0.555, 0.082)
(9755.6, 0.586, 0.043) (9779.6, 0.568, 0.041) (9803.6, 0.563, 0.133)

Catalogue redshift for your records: 0.79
